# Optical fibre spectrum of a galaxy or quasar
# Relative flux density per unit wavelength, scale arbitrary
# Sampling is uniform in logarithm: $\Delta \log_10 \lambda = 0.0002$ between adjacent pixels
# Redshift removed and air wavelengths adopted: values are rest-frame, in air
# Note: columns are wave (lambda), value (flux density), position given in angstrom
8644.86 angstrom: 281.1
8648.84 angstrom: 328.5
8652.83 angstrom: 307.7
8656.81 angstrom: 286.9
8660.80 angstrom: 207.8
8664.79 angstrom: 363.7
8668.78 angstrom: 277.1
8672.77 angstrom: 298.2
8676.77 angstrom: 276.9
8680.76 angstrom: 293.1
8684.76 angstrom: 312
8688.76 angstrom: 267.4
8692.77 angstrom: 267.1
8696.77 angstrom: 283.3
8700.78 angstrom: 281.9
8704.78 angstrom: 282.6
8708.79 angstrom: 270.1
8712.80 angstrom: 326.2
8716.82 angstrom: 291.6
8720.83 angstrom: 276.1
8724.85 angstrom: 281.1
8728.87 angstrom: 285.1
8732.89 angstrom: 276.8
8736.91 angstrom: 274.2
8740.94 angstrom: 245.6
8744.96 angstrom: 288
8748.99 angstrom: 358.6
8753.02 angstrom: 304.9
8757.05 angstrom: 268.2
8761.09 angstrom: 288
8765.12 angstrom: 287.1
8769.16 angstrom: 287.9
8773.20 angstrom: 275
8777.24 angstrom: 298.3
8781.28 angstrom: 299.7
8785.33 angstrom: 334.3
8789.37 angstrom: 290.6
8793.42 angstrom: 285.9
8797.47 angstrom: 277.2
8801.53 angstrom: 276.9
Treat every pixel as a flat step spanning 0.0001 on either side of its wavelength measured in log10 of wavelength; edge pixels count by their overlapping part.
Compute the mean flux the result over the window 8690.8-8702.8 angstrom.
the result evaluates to 278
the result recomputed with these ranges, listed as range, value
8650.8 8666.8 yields 292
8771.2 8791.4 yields 300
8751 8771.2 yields 287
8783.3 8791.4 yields 312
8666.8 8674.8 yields 288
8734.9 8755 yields 294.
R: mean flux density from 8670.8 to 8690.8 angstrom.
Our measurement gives 289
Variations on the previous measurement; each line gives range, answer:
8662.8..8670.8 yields 320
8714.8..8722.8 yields 284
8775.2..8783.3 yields 299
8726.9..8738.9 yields 279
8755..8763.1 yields 278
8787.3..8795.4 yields 289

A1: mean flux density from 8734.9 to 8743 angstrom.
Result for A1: 260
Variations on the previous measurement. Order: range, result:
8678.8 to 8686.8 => 302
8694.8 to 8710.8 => 280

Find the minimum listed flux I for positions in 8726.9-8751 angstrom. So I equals 245.6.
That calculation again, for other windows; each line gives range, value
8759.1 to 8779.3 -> 275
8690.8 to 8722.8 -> 267.1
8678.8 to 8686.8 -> 293.1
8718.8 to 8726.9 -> 276.1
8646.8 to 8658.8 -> 286.9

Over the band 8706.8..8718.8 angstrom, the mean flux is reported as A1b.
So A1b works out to 296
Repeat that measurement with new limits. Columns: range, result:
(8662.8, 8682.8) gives 302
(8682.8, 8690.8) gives 289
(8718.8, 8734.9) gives 280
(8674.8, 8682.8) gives 285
